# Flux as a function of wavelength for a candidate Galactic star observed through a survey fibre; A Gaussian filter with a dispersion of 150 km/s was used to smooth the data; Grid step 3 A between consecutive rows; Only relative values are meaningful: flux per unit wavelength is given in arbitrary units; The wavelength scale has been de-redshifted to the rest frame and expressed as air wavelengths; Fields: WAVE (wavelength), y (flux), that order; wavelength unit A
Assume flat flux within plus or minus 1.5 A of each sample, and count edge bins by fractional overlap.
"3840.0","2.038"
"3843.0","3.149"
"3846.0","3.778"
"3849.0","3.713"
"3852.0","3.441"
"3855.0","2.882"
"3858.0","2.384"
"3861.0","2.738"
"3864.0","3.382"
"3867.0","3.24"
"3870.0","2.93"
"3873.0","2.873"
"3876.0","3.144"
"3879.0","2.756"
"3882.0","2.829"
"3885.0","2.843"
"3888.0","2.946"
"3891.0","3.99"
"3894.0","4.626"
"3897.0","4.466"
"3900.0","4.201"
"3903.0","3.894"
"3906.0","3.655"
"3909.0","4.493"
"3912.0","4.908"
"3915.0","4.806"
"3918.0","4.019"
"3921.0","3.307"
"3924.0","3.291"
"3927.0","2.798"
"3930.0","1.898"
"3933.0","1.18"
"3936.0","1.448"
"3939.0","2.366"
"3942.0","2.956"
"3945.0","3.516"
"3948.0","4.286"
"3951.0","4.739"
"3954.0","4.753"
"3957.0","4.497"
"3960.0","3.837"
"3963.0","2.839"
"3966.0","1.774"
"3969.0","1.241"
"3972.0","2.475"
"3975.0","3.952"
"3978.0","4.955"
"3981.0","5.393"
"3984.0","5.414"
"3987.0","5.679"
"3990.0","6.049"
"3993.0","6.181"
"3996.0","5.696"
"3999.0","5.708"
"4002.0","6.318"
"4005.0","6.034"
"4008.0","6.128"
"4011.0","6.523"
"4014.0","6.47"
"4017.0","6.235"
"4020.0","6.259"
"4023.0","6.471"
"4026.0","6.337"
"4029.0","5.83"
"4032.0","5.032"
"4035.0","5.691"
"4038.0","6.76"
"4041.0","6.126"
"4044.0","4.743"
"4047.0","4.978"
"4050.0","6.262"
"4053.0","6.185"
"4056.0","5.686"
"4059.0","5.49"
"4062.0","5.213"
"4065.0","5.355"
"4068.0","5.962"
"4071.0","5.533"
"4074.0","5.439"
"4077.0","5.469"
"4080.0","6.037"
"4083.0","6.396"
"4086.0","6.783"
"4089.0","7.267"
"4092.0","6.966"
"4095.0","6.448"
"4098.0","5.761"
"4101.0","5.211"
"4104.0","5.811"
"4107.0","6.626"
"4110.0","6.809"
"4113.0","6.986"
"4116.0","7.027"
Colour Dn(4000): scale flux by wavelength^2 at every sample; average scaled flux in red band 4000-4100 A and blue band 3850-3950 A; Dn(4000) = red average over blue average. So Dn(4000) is 1.96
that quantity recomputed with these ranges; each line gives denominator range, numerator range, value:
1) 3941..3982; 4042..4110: 1.72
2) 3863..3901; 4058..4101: 1.95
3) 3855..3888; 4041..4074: 2.10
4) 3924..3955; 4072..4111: 2.25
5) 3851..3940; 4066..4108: 2.06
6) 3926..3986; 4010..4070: 1.83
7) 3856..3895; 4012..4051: 2.07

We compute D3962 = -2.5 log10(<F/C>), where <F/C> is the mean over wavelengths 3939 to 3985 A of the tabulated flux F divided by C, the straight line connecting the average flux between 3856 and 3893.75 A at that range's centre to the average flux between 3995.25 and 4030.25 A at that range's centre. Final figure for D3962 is 0.33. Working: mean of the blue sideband 3.06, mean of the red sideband 6.18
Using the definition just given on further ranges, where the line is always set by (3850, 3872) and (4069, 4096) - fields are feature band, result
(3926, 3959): 0.33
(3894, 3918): -0.18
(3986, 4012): -0.20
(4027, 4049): -0.01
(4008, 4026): -0.20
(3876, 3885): 0.15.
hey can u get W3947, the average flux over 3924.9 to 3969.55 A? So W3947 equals 2.98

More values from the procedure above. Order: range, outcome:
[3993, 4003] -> 5.93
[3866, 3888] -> 2.94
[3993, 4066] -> 5.91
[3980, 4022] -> 6.02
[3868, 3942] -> 3.31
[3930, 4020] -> 4.42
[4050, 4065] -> 5.68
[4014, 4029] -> 6.29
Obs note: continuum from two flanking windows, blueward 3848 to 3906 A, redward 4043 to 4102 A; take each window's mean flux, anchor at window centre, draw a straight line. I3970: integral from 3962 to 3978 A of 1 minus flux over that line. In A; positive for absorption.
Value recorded 6.6 A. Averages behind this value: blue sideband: 3.34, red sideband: 5.87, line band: 2.68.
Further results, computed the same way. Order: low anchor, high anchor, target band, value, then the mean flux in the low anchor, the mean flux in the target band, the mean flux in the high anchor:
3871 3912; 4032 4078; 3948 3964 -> 0.8 A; 3.63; 4.19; 5.64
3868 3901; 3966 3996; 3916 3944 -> 9.1 A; 3.4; 2.64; 4.51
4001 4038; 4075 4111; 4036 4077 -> 3.6 A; 6.13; 5.66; 6.28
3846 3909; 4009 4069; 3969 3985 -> 2.7 A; 3.38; 4.11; 5.88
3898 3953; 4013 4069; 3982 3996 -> -3.0 A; 3.45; 5.8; 5.84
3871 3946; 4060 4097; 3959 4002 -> 0.9 A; 3.32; 4.45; 6.06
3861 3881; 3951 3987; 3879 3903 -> -3.4 A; 3.02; 3.65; 3.86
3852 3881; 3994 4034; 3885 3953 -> 7.7 A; 2.95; 3.53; 6.08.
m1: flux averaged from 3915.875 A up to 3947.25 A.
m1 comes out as 2.76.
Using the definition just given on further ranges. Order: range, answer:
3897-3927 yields 4.02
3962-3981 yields 3.07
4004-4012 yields 6.22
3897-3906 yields 4.05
